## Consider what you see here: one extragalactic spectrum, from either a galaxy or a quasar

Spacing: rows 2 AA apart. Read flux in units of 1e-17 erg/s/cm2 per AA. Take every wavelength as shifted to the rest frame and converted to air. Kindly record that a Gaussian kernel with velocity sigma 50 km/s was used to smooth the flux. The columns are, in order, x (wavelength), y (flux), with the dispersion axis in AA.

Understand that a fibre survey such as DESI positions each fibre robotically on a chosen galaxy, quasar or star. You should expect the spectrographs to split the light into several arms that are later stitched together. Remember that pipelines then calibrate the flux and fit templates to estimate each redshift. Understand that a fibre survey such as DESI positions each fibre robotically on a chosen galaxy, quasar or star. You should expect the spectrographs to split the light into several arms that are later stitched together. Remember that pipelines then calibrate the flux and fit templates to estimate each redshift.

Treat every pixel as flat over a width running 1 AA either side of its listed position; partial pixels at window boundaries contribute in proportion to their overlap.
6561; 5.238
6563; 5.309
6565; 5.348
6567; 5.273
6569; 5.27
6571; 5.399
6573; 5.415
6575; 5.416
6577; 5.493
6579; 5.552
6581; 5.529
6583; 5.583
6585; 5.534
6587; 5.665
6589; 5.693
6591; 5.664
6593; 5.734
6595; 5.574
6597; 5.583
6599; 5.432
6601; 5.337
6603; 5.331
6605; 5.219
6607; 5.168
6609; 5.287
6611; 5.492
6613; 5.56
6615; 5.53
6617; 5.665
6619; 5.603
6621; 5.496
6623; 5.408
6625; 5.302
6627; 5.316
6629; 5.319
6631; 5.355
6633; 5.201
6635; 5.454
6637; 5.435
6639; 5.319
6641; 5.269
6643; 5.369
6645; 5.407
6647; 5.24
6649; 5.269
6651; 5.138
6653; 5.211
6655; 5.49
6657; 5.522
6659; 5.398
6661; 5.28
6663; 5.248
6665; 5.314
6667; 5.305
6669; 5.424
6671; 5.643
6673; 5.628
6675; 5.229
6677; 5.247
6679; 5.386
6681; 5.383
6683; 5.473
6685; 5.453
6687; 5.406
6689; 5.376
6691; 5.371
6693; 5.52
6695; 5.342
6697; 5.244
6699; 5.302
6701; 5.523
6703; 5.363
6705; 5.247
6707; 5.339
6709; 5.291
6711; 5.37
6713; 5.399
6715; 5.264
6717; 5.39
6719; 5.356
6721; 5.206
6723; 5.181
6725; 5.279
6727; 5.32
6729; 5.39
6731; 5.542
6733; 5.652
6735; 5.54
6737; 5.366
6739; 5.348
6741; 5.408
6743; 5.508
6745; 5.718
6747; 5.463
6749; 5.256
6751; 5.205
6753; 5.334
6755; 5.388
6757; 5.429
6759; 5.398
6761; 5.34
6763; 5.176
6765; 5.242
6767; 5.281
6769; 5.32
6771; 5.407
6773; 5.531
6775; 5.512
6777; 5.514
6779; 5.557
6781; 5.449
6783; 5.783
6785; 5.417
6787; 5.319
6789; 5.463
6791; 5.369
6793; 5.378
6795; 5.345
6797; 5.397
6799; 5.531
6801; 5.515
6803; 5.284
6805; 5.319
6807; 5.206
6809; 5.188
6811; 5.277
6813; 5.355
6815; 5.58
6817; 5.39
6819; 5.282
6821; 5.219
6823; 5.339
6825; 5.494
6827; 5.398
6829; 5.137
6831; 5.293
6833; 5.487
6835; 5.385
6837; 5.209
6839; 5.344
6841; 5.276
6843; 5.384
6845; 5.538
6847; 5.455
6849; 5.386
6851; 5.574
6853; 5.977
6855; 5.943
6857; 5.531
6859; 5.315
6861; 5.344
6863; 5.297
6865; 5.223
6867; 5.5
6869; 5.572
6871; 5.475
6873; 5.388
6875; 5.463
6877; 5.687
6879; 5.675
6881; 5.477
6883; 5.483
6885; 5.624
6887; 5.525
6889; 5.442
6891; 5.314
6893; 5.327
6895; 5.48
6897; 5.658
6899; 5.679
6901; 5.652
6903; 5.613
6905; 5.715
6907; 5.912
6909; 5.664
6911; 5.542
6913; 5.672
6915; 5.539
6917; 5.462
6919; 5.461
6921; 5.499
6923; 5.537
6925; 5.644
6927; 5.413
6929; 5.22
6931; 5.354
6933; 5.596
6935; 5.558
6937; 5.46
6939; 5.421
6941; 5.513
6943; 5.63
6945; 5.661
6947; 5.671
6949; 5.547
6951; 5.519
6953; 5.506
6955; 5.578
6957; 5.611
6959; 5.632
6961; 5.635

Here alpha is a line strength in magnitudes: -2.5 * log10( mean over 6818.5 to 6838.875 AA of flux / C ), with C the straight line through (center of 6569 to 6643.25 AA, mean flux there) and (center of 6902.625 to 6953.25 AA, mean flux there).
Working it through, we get 0.04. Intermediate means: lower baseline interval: 5.45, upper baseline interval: 5.55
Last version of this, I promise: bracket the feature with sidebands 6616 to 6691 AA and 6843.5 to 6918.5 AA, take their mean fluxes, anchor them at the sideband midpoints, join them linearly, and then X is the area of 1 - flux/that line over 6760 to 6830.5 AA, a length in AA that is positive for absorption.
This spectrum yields 1.29 AA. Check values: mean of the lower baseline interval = 5.38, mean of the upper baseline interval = 5.54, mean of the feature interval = 5.38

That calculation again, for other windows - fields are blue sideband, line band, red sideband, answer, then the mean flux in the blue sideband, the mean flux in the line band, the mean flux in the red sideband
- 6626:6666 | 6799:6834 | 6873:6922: 0.9 AA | 5.33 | 5.34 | 5.56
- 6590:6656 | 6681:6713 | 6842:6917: 0.4 AA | 5.4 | 5.38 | 5.54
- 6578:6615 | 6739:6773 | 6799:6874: 0.4 AA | 5.5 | 5.37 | 5.4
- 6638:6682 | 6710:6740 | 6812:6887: 0.1 AA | 5.35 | 5.37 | 5.45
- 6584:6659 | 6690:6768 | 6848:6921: 1.5 AA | 5.42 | 5.37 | 5.54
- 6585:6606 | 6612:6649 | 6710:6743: 0.6 AA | 5.52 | 5.4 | 5.38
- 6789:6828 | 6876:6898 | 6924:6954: -0.3 AA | 5.36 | 5.52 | 5.51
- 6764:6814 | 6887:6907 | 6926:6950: -0.3 AA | 5.4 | 5.56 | 5.5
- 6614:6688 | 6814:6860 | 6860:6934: 0.4 AA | 5.38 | 5.43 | 5.52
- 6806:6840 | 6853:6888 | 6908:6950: -0.6 AA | 5.33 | 5.51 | 5.53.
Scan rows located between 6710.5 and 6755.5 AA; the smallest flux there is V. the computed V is 5.181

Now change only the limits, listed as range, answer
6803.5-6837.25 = 5.137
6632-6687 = 5.138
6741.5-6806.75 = 5.176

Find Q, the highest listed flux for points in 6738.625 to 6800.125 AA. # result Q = 5.783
